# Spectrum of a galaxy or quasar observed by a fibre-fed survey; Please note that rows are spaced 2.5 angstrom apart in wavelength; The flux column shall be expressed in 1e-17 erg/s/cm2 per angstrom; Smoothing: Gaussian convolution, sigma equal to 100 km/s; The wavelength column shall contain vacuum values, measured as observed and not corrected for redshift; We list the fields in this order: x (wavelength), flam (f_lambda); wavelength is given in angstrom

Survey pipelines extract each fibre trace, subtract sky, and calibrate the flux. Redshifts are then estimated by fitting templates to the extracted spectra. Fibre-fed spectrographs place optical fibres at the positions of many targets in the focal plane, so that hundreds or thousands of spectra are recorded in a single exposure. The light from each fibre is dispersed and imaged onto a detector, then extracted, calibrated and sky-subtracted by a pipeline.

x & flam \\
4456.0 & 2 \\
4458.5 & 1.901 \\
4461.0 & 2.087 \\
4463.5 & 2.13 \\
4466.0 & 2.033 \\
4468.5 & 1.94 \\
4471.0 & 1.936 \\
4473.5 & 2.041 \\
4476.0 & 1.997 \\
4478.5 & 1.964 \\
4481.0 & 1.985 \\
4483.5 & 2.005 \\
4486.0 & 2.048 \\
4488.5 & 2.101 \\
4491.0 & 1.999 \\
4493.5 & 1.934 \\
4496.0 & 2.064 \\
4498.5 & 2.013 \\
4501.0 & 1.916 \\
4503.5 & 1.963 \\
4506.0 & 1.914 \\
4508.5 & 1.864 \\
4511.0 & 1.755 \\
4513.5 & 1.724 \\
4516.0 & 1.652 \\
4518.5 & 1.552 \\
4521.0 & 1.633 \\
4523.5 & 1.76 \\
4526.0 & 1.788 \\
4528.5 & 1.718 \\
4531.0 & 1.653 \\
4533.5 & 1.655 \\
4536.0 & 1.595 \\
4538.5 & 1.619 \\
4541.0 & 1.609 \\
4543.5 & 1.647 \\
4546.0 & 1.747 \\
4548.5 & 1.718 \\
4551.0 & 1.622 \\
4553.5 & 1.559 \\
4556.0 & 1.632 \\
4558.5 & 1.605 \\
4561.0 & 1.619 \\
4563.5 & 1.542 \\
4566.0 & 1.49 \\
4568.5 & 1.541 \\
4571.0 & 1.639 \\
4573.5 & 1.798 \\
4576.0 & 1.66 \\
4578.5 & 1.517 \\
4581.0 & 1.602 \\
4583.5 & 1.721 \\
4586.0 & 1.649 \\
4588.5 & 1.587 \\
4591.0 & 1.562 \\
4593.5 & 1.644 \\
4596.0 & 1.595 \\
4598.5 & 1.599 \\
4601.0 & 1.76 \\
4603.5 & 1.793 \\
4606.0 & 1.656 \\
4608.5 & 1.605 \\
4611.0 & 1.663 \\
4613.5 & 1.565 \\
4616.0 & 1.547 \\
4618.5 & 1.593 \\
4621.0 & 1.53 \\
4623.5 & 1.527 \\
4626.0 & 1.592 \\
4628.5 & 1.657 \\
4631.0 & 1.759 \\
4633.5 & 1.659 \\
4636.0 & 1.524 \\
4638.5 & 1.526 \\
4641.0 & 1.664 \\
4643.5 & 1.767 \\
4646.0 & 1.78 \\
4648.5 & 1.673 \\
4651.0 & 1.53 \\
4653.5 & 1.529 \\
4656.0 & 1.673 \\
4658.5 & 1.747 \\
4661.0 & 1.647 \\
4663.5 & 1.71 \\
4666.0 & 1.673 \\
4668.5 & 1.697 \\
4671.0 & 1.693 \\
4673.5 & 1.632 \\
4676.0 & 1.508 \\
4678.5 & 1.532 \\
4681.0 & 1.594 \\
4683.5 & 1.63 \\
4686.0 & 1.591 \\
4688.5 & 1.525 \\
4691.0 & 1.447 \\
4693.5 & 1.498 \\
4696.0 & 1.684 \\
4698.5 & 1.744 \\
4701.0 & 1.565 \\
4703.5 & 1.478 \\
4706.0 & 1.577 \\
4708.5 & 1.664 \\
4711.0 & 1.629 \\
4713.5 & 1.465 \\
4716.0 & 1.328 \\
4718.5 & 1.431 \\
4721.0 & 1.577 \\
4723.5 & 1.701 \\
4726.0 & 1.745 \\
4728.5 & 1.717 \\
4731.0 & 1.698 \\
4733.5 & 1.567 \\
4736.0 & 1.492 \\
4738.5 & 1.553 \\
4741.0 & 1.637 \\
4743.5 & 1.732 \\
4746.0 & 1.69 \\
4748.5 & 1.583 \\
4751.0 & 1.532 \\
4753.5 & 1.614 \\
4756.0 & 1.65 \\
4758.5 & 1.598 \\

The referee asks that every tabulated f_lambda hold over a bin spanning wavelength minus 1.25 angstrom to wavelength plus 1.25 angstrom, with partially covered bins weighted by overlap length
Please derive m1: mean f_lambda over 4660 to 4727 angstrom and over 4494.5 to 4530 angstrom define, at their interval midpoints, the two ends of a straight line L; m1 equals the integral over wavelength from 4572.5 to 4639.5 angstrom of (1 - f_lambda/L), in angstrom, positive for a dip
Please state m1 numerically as 2.8 angstrom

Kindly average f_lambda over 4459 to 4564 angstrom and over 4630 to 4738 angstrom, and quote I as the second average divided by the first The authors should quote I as 0.9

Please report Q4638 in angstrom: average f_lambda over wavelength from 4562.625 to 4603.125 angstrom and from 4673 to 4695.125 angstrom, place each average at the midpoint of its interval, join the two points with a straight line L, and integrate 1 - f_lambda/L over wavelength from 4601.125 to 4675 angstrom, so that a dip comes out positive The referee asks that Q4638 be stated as -2.8 angstrom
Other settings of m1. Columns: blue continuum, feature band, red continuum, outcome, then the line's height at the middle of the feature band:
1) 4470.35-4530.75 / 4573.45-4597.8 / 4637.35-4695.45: 1.7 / 1.75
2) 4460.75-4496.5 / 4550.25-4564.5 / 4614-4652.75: 1.7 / 1.81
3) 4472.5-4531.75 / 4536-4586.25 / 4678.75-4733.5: 4.7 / 1.79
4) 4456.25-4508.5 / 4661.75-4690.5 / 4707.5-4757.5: 1.3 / 1.69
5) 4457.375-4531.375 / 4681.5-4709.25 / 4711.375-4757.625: 1.1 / 1.65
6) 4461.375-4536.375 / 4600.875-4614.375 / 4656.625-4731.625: 0.5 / 1.73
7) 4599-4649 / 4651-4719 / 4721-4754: 2.0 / 1.64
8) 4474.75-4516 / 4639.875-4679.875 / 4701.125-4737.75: 0.5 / 1.67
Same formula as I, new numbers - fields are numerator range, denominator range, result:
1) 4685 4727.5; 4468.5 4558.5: 0.87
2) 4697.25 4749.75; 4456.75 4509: 0.80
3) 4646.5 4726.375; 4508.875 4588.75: 0.97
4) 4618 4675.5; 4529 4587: 1.01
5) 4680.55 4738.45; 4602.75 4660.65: 0.97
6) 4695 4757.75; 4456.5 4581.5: 0.89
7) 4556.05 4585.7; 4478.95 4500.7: 0.80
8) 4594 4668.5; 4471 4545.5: 0.89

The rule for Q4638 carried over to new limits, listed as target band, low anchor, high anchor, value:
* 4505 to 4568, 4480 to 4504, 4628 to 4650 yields 7.9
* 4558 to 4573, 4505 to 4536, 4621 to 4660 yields 0.9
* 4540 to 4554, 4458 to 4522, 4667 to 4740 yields 1.4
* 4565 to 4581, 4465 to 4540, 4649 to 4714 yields 1.4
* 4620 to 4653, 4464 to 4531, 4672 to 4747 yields 1.3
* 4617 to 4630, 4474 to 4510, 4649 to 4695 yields 0.9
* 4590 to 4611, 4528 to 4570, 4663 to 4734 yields -0.5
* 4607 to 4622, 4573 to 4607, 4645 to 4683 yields 0.6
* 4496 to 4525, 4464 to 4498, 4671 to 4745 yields 2.2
